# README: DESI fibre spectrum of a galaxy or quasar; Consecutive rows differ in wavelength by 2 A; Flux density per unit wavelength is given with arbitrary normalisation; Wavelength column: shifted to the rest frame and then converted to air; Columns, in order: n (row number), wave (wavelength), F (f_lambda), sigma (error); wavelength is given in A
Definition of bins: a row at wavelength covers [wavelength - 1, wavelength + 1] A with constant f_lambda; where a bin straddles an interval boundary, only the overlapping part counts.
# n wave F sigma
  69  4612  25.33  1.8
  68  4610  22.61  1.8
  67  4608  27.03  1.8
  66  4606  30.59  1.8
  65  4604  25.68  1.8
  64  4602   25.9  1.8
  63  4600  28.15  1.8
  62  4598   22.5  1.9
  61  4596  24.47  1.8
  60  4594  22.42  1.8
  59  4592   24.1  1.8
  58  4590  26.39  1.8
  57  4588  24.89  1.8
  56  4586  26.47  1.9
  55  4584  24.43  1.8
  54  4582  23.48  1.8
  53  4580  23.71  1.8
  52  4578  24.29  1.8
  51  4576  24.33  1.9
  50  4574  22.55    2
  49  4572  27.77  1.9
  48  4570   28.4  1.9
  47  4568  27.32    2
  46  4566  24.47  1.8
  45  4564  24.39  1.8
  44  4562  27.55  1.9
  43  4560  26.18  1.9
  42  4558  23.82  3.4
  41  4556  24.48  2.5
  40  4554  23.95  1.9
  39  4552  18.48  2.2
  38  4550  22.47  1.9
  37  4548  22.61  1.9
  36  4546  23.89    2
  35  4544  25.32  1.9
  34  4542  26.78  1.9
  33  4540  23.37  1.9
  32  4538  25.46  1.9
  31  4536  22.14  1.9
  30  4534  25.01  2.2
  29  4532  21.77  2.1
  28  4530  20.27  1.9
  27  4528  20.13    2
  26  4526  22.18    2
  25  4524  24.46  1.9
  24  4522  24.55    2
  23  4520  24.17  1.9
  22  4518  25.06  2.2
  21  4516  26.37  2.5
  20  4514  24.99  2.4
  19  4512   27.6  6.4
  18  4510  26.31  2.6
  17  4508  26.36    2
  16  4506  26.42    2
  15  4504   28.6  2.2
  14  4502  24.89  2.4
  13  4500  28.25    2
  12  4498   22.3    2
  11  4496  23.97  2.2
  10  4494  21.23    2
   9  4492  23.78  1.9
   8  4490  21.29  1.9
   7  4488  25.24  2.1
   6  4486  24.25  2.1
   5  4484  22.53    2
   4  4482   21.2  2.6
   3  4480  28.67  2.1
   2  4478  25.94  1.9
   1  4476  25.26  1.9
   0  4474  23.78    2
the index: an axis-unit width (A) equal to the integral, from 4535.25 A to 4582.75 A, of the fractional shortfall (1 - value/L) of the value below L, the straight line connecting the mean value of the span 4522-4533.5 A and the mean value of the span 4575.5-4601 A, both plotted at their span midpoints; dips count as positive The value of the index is -2.19 A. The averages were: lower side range 22.1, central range 24.5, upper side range 24.6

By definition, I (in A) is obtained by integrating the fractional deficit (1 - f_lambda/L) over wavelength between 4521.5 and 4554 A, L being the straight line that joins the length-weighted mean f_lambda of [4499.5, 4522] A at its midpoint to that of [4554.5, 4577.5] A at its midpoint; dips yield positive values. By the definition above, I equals 3.5 A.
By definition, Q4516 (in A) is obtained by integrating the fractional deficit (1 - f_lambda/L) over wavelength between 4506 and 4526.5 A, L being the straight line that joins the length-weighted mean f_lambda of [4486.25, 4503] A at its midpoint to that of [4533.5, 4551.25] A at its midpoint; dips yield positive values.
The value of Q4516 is -1.2 A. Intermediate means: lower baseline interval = 23.9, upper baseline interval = 24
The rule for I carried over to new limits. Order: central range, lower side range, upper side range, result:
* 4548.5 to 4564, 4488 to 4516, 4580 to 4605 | 0.7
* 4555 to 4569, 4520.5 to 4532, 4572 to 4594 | -1.0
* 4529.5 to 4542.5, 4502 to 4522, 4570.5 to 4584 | 1.0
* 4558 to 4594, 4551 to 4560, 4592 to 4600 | -2.7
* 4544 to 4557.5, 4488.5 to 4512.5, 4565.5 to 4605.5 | 1.2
